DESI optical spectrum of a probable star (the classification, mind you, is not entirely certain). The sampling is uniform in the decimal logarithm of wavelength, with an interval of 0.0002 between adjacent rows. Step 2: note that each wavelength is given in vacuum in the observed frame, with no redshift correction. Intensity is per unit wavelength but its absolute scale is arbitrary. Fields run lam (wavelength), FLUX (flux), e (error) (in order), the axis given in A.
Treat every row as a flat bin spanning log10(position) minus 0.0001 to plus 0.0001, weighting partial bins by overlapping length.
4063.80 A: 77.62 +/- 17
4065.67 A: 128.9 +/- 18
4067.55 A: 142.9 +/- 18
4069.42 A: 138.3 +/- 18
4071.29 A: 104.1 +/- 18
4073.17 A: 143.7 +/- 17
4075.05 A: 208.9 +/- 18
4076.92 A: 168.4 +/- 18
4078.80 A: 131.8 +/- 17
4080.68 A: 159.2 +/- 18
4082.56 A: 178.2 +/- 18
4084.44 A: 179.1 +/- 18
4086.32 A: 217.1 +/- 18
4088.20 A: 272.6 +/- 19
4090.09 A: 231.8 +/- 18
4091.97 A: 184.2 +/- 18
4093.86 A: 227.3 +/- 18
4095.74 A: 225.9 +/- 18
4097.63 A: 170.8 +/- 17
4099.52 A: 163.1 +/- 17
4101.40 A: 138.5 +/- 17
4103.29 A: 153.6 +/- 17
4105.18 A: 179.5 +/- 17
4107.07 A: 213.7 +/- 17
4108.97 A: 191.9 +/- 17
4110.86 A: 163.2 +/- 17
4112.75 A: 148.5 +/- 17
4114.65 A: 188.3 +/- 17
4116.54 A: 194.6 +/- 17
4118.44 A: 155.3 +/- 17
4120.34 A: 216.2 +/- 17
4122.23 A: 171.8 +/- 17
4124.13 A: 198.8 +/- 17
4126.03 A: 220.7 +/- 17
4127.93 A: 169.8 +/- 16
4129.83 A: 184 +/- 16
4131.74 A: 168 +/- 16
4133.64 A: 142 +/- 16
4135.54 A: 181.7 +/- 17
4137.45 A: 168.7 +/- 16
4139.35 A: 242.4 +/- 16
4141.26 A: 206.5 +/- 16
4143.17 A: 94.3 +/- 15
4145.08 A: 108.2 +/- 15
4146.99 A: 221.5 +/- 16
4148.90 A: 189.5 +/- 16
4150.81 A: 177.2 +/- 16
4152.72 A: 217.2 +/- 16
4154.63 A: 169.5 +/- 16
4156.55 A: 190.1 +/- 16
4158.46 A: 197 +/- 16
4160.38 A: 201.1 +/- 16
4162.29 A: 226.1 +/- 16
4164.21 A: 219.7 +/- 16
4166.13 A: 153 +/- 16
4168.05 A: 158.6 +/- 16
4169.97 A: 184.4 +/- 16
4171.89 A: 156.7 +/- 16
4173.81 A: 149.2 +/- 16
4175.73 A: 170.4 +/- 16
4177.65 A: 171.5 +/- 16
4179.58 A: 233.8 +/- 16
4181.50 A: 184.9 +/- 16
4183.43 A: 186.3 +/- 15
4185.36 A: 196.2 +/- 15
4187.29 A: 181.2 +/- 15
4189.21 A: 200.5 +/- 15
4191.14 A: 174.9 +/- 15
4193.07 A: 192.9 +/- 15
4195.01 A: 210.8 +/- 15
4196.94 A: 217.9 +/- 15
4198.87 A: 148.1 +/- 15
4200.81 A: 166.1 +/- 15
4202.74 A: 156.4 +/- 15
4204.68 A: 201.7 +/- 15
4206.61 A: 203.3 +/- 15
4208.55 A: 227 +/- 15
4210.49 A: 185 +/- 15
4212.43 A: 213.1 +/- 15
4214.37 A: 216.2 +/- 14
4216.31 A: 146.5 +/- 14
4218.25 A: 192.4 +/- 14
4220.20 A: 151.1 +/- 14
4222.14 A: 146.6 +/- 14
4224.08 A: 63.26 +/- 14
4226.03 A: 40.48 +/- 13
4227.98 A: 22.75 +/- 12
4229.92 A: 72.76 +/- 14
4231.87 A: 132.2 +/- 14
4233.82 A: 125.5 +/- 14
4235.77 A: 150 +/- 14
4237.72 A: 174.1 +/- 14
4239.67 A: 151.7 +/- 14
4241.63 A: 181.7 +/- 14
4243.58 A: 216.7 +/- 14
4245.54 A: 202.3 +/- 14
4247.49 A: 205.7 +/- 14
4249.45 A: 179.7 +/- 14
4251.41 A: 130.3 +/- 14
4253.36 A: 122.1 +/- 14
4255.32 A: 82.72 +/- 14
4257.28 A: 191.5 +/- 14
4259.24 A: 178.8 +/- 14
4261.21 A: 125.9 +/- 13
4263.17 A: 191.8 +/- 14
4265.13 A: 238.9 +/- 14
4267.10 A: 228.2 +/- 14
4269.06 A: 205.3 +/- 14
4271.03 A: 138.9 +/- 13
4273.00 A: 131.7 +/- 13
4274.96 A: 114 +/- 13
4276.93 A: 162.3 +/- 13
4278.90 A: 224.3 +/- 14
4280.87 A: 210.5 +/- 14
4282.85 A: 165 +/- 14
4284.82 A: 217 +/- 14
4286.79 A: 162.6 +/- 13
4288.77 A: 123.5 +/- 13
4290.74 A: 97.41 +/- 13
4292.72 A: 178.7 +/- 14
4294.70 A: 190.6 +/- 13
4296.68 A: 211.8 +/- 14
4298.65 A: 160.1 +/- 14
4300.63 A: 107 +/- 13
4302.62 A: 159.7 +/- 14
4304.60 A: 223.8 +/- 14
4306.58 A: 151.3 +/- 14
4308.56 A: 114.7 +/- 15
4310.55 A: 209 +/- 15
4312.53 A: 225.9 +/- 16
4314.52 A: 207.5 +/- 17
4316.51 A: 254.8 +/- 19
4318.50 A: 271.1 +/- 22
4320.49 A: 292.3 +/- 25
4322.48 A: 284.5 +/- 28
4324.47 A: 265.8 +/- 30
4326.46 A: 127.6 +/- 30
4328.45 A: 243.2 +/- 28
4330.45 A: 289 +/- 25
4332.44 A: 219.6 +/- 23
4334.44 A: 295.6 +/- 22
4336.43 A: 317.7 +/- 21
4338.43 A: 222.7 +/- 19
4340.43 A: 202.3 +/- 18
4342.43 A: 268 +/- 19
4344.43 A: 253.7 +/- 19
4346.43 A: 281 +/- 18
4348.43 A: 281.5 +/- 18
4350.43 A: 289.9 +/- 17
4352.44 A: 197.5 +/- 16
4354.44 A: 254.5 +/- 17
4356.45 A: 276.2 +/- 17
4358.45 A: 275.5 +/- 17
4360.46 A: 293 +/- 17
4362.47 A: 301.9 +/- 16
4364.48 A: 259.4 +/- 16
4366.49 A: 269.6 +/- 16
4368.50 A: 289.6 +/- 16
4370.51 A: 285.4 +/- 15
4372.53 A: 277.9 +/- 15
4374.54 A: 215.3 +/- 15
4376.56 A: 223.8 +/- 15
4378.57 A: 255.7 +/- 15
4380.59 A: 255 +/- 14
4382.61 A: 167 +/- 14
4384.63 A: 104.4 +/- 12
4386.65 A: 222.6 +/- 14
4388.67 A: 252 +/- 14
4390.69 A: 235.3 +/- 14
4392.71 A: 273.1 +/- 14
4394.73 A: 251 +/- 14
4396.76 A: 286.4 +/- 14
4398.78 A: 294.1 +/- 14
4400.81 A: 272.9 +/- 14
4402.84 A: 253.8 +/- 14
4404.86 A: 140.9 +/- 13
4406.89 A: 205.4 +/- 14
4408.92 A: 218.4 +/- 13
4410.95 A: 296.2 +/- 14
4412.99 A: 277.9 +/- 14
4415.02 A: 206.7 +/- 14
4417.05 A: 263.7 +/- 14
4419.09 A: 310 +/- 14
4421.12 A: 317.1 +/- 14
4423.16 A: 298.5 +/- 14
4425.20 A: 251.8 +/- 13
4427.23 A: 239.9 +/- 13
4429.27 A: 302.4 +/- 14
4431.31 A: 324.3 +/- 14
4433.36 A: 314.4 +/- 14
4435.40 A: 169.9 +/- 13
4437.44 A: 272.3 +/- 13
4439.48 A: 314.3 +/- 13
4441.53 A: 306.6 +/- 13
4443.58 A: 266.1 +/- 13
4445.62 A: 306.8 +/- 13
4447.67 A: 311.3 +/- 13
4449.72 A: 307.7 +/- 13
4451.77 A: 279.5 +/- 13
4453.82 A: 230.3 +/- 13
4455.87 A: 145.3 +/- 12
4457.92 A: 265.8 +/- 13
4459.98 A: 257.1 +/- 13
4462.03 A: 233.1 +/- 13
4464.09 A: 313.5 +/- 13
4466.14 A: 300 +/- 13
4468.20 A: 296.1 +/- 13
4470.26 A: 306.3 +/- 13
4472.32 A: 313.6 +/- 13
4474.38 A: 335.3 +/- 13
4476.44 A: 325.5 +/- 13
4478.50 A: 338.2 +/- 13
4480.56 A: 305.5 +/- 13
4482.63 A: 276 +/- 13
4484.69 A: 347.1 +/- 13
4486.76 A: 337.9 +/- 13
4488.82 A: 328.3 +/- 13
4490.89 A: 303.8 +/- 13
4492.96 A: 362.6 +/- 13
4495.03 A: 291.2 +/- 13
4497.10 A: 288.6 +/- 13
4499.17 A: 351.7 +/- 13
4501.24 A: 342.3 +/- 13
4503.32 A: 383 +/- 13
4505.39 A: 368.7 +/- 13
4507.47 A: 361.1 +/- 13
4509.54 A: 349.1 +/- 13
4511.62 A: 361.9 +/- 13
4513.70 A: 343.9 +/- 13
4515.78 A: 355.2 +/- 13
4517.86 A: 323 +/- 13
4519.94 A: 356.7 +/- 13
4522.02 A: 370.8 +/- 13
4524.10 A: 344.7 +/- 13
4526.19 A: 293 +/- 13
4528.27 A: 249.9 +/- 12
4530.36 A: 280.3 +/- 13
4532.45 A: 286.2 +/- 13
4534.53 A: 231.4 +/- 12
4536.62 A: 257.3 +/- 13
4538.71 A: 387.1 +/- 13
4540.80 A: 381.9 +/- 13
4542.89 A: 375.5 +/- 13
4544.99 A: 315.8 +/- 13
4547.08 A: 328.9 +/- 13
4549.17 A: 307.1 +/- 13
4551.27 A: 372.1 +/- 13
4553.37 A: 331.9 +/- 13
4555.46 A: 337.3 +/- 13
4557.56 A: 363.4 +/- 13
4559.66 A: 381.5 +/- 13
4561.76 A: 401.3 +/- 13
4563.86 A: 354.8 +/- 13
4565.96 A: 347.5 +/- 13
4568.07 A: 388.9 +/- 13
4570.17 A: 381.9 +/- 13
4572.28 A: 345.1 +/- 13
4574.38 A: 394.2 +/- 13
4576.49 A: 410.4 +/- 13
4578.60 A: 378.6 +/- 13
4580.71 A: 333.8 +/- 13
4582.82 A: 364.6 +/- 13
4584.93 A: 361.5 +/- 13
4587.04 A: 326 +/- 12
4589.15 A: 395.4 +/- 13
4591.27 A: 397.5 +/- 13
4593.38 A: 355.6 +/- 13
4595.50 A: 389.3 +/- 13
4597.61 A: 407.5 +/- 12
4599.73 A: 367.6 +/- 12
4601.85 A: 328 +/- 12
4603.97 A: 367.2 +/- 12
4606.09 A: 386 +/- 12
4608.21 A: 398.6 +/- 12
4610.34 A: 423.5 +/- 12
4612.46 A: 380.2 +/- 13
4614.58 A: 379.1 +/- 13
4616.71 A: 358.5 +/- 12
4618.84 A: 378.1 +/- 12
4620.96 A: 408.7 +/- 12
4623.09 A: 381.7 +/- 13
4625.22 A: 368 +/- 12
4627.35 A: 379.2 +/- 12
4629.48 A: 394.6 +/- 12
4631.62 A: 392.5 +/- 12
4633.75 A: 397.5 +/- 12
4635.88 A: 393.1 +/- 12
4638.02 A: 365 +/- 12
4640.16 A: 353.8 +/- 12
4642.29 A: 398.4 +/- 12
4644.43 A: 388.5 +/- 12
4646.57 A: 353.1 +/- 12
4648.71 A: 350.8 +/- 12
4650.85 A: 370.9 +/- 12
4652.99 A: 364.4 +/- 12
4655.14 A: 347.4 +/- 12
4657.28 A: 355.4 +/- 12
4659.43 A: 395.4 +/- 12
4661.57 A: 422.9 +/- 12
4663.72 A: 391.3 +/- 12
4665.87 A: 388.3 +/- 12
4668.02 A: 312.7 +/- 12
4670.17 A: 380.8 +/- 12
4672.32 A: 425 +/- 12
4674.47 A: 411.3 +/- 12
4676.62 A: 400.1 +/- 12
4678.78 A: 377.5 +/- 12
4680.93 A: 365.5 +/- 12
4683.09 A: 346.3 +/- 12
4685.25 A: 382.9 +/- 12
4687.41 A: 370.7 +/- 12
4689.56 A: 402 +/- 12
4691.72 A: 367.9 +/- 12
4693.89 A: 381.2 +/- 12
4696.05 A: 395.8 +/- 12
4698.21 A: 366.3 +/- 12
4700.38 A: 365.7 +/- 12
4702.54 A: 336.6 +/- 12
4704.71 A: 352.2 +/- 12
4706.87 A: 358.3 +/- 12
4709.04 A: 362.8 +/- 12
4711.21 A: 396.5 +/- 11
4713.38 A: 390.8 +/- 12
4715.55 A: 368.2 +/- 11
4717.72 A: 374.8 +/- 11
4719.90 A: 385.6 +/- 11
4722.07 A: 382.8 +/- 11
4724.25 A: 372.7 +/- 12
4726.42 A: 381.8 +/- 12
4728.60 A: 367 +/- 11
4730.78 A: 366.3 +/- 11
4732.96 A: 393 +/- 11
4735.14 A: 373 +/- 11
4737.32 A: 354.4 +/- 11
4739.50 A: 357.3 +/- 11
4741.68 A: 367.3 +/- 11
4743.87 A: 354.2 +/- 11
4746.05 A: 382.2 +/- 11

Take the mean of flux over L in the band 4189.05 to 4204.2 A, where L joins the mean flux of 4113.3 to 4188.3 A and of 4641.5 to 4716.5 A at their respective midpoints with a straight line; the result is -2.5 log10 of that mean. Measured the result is 0.09 mag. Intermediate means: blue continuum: 183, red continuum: 375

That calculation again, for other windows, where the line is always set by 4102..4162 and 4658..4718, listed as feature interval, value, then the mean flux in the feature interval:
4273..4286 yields 0.30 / 178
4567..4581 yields -0.12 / 378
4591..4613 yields -0.10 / 381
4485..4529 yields -0.08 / 337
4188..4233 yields 0.29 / 160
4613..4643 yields -0.07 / 382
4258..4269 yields 0.18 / 194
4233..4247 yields 0.26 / 173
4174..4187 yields 0.06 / 188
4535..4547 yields -0.03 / 337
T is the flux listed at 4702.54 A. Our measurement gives 336.6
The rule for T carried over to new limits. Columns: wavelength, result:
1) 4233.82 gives 125.5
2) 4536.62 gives 257.3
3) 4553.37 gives 331.9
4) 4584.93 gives 361.5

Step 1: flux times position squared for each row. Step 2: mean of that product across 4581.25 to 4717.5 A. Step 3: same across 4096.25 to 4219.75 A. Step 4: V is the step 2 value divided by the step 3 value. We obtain 2.6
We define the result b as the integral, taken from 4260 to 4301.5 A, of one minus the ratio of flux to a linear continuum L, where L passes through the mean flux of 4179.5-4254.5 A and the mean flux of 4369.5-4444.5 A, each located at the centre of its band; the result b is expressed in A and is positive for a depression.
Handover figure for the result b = 5.15 A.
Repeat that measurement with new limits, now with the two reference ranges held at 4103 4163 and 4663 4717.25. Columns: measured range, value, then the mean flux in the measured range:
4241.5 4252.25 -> 1.7 A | 187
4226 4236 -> 5.8 A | 91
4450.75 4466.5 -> 2.4 A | 251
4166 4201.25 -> 3.3 A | 182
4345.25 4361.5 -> -0.6 A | 269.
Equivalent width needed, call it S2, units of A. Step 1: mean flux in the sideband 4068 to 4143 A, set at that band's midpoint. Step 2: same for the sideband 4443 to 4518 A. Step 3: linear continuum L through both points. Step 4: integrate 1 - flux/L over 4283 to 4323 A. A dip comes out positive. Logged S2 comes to 9.5 A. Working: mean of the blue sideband 181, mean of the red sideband 311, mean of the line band 191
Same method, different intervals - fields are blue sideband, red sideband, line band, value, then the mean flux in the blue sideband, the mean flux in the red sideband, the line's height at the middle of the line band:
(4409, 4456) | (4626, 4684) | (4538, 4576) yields -3.20 A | 276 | 379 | 333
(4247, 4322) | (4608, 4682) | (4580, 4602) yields -1.07 A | 179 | 381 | 351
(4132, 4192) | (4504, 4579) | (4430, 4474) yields 3.97 A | 182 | 345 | 307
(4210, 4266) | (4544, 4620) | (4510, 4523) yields -0.99 A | 152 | 368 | 327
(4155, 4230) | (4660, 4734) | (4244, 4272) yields 3.62 A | 173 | 378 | 200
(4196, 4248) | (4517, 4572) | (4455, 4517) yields -2.34 A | 159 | 337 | 305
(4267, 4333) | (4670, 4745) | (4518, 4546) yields -2.01 A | 193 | 375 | 297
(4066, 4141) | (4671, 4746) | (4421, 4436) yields 0.37 A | 180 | 375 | 285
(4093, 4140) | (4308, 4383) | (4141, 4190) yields 3.84 A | 183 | 252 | 198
